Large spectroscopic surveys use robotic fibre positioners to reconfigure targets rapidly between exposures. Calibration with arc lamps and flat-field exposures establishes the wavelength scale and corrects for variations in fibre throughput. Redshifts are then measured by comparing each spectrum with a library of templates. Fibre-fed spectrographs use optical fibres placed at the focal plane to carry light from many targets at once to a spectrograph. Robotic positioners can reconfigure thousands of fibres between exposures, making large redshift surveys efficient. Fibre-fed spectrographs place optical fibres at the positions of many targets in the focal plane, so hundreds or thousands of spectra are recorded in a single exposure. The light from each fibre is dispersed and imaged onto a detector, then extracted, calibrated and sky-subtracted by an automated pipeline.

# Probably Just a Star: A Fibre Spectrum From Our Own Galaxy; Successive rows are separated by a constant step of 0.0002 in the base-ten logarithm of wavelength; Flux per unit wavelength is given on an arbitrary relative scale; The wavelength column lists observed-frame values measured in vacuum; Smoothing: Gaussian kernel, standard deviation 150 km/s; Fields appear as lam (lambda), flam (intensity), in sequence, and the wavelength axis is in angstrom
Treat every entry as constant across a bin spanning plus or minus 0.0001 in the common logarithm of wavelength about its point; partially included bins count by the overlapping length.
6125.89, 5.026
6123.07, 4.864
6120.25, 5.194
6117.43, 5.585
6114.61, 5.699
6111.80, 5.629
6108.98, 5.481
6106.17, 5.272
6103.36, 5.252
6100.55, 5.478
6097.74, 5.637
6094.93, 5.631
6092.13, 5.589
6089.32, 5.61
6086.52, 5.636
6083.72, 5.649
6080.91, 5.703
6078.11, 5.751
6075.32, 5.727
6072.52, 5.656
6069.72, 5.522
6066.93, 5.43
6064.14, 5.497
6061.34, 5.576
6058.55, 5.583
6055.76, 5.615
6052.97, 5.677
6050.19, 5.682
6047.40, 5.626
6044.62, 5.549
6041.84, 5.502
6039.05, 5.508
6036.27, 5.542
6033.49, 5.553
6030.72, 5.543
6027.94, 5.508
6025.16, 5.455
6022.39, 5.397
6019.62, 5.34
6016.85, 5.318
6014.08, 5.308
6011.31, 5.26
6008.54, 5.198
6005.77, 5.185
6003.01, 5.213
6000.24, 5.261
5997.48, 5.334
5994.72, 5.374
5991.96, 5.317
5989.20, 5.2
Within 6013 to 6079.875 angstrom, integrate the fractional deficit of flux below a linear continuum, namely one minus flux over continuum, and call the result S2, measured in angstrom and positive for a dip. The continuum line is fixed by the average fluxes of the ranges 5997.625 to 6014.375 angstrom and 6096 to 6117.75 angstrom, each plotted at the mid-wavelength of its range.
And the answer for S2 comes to -2.43 angstrom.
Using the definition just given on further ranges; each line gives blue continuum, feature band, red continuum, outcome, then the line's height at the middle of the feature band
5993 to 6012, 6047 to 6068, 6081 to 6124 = -0.77 angstrom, 5.39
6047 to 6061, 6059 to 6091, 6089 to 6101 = 0.00 angstrom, 5.61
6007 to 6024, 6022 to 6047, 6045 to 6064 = -0.28 angstrom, 5.45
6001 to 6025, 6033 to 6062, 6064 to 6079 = -0.59 angstrom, 5.47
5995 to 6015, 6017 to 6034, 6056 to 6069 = -0.31 angstrom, 5.35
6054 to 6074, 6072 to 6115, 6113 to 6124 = -1.05 angstrom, 5.45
